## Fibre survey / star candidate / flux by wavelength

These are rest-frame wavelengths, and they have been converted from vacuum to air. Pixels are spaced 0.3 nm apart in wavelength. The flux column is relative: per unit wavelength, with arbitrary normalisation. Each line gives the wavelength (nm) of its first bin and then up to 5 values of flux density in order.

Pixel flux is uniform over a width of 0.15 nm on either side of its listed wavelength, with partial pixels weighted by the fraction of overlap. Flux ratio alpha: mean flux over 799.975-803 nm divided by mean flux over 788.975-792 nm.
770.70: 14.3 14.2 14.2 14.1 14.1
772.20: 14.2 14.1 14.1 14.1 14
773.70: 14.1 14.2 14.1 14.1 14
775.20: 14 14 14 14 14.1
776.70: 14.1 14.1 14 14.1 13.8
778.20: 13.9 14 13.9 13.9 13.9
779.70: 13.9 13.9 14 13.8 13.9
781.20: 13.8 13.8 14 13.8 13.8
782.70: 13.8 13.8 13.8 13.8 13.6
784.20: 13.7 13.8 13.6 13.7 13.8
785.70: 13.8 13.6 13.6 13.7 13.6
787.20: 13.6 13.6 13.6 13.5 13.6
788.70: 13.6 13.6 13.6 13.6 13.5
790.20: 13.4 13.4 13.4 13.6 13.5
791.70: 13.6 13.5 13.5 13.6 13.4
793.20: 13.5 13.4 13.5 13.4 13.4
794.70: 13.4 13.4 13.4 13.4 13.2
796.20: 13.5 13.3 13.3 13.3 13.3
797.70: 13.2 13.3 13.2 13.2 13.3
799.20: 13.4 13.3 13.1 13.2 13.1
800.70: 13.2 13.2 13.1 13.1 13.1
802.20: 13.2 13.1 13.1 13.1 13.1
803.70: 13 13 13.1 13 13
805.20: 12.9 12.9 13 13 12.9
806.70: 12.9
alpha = 1.0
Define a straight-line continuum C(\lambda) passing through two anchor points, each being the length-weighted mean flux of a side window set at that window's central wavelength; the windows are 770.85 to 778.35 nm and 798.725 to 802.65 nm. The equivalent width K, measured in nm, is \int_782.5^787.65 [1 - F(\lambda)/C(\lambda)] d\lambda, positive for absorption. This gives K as 0.00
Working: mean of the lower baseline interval 14.1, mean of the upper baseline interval 13.2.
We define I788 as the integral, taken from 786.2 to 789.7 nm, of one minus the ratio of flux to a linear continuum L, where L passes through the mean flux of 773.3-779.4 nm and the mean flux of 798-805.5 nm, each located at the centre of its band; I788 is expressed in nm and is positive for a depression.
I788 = 0.00 nm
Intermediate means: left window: 14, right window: 13.1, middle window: 13.6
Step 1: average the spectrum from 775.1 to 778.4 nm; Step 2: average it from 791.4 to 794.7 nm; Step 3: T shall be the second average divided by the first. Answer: 1.0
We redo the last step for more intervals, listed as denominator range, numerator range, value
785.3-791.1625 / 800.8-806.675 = 0.96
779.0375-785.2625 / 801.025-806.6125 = 0.94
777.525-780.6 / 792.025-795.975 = 0.96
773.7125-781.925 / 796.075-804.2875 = 0.94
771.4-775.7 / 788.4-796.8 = 0.96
